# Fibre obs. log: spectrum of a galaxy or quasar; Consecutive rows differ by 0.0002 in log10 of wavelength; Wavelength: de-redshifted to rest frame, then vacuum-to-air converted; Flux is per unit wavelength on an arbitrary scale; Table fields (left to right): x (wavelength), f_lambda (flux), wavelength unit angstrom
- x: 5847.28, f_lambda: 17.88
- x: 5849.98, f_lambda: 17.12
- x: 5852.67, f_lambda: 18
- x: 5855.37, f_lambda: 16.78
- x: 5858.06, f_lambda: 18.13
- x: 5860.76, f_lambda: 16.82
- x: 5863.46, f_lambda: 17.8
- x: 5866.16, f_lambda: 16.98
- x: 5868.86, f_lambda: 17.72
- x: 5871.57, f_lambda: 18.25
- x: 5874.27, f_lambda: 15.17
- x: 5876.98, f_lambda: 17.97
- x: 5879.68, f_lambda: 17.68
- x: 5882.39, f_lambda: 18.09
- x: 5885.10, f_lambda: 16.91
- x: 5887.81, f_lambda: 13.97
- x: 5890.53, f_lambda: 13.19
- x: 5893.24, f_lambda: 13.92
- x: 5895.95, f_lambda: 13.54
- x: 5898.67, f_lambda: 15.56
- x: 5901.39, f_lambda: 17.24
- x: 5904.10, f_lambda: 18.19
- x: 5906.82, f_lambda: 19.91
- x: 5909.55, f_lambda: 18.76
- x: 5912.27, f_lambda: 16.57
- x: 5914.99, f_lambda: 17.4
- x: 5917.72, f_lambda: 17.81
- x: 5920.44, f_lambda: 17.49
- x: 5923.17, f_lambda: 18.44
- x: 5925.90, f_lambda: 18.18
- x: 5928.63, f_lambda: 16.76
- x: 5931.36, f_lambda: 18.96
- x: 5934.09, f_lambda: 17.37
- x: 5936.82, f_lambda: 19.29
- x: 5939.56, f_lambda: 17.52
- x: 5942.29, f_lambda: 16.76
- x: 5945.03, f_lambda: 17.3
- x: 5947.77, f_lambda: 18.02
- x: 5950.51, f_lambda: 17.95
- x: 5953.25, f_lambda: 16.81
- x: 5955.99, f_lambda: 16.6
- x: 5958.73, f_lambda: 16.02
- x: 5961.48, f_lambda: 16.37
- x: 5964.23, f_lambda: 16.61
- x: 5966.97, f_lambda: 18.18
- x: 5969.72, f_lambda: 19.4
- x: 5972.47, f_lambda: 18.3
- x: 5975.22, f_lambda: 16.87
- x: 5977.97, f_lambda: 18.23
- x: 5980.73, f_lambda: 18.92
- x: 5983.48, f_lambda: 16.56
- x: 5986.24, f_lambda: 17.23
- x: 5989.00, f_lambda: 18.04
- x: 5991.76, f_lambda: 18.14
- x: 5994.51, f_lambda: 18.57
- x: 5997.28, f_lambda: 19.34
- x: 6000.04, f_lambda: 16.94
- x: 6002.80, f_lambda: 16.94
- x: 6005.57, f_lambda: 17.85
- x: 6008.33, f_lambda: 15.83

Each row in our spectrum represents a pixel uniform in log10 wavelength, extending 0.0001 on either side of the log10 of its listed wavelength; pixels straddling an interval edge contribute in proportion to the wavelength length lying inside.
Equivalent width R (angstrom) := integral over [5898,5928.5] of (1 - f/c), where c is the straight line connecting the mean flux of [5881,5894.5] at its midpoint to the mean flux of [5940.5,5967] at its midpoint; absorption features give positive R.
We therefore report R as -3.6 angstrom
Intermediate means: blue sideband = 15.2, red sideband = 17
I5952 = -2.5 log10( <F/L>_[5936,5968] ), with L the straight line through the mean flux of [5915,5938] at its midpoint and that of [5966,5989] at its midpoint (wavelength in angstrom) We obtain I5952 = 0.05 mag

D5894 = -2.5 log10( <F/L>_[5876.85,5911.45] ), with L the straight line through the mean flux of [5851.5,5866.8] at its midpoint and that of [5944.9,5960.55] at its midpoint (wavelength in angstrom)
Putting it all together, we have 0.05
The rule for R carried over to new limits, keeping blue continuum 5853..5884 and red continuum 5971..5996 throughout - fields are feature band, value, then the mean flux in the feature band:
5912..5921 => 0.1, 17.4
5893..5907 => 1.0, 16.3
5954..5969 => 0.8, 16.9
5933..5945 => 0.0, 17.7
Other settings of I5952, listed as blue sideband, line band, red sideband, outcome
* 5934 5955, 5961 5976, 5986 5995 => 0.01 mag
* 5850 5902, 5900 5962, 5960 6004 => -0.03 mag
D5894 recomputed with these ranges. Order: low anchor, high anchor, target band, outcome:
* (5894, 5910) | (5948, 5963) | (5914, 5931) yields -0.05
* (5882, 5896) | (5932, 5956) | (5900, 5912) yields -0.17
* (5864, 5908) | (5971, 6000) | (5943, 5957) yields 0.01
